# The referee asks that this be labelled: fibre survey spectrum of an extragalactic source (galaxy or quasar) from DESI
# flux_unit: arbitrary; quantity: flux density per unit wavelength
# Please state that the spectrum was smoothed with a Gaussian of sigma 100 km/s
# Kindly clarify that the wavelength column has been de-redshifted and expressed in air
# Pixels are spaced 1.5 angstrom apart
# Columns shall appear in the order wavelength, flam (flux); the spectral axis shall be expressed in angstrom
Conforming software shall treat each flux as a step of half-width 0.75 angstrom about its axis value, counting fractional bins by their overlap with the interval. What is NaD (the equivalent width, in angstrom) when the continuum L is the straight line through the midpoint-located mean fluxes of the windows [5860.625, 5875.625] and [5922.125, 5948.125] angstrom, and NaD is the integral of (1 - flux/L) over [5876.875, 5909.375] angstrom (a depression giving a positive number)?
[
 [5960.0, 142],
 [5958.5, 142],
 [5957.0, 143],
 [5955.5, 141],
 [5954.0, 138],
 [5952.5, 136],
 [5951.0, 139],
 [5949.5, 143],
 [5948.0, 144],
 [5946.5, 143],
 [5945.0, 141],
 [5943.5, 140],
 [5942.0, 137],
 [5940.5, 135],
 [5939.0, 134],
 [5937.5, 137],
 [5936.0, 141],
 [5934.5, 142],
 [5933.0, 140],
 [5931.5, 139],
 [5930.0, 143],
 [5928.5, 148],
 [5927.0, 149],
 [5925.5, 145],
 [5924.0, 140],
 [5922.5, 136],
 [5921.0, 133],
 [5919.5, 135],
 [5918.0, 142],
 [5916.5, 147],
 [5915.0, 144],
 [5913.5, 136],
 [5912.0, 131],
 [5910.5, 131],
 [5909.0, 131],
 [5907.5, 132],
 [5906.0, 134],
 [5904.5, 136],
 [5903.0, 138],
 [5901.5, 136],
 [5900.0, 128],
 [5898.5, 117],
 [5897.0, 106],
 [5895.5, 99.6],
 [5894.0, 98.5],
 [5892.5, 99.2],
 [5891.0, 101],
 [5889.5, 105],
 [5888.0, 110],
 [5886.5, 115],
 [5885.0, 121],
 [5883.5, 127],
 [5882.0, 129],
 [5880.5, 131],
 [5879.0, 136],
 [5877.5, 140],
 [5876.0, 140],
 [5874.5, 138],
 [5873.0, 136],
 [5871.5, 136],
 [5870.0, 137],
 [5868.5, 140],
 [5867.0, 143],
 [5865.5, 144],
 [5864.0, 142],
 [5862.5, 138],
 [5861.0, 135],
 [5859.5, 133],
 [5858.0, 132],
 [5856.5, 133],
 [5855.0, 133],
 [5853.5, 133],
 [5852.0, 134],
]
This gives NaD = 4.3 angstrom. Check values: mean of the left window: 139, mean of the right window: 141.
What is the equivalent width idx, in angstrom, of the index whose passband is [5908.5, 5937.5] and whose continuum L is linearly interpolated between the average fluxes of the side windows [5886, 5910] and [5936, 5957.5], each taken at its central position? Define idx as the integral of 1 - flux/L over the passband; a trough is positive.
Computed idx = -2.40 angstrom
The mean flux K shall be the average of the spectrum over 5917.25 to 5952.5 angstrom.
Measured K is 140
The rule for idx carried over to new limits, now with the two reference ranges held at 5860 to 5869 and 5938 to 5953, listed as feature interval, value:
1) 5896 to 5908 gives 1.03 angstrom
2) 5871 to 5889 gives 1.35 angstrom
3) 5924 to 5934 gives -0.30 angstrom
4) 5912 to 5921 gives 0.01 angstrom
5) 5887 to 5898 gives 2.87 angstrom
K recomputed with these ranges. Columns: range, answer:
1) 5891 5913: 122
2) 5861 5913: 127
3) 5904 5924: 136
